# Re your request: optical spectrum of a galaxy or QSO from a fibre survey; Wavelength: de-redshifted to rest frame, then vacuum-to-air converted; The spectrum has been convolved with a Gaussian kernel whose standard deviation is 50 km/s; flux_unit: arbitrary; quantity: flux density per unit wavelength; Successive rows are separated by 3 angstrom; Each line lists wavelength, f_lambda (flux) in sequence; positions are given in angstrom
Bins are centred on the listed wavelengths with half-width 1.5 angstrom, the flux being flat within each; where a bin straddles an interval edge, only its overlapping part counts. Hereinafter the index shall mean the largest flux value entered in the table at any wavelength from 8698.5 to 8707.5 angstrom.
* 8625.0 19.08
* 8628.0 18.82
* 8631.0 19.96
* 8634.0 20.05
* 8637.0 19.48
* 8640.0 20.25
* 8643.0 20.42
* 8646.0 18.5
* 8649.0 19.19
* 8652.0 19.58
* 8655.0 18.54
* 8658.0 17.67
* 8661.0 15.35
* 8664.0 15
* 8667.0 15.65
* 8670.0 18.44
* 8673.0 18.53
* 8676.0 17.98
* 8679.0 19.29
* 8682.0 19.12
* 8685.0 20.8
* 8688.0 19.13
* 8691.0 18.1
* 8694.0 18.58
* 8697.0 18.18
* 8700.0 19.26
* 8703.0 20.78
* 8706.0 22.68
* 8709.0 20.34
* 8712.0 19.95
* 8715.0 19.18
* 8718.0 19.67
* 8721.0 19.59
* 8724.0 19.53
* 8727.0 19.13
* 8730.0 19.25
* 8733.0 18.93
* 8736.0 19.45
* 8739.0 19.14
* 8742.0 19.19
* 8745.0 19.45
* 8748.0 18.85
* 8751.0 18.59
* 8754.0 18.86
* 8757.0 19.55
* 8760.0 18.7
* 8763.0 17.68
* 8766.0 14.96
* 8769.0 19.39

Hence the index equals 22.68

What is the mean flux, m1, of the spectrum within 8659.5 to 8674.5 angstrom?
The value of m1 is 16.6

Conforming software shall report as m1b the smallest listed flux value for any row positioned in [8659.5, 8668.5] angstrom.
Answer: 15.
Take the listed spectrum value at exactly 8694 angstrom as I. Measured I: 18.58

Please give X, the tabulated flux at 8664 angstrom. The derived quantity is 15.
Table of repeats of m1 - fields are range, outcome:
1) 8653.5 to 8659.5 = 18.1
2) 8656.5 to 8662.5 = 16.5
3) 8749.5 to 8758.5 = 19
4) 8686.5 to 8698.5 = 18.5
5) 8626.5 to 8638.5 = 19.6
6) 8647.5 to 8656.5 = 19.1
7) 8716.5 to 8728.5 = 19.5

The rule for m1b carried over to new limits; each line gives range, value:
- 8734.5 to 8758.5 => 18.59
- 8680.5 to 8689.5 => 19.12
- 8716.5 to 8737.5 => 18.93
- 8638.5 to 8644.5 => 20.25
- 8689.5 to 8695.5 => 18.1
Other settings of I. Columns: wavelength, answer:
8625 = 19.08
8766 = 14.96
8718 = 19.67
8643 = 20.42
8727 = 19.13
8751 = 18.59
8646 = 18.5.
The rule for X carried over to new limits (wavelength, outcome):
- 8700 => 19.26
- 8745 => 19.45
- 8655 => 18.54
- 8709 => 20.34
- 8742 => 19.19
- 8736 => 19.45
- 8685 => 20.8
